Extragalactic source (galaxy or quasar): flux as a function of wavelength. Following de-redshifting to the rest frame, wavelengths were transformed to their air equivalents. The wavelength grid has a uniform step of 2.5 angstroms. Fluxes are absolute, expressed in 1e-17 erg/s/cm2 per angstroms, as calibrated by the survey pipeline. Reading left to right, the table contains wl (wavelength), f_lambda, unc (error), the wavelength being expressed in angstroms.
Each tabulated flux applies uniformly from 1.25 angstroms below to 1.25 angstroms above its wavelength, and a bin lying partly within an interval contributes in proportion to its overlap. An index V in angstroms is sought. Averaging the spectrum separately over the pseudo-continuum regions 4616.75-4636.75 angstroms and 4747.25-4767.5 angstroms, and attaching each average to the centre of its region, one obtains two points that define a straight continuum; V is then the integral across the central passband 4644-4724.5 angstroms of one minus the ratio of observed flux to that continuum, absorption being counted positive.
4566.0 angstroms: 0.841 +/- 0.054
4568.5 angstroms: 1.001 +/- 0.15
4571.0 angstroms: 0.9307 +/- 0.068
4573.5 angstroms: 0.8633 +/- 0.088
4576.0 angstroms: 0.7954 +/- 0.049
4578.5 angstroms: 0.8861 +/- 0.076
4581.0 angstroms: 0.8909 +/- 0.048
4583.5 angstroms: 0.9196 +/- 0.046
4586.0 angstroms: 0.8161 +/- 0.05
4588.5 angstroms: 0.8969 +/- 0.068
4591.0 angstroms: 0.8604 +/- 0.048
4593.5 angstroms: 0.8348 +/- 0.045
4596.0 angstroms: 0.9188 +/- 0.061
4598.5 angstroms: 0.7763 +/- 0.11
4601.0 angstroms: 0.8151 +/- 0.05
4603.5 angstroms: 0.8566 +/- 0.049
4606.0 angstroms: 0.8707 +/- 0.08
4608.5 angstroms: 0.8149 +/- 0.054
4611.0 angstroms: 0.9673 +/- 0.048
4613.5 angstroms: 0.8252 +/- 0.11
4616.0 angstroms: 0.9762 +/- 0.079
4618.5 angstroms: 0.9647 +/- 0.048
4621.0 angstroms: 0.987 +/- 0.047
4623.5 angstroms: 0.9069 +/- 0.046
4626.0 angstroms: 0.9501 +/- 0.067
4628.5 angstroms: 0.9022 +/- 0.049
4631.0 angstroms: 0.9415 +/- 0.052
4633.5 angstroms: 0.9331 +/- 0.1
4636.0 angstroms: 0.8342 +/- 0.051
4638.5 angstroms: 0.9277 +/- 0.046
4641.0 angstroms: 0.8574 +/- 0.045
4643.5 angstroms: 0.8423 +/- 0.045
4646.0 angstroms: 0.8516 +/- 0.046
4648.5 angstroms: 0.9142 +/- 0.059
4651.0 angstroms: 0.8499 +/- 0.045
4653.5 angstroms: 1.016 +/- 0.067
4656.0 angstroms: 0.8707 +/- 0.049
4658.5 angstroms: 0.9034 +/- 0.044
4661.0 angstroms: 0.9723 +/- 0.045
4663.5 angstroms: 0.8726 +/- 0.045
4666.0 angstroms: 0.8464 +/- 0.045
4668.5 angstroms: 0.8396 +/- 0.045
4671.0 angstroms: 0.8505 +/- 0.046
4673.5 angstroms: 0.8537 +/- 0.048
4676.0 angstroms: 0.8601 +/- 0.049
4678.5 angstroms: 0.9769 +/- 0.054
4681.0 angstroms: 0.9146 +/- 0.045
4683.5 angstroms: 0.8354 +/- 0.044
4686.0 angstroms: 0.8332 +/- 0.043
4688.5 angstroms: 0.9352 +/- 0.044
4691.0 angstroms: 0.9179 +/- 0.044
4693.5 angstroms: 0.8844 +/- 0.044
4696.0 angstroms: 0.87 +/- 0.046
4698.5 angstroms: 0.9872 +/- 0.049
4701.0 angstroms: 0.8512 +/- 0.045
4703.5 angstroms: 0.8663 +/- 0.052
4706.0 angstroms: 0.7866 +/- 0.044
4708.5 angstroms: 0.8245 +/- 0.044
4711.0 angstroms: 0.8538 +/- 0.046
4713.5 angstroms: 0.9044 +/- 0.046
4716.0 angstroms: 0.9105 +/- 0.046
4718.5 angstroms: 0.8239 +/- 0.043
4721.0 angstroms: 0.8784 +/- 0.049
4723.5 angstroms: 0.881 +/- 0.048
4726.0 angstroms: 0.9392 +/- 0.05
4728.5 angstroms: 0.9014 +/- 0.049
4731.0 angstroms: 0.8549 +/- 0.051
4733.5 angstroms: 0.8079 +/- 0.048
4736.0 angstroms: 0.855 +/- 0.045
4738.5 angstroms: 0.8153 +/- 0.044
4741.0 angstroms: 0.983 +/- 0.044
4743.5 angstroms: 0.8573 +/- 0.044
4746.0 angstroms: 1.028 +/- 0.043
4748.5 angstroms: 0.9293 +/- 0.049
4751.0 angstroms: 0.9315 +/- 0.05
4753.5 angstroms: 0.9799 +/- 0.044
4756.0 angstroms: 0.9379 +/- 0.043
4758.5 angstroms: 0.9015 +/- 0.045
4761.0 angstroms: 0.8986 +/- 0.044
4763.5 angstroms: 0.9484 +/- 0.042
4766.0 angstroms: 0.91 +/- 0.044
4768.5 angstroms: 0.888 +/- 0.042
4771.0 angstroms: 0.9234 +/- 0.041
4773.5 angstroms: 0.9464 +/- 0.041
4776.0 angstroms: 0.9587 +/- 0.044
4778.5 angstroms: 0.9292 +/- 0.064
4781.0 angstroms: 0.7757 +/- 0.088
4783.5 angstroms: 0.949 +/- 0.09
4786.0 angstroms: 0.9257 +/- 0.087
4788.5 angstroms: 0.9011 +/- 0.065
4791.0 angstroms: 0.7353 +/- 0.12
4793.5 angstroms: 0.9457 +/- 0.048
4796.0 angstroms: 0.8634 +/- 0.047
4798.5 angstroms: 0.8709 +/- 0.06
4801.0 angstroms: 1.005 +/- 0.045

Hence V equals 4.17 angstroms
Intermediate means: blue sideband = 0.931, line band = 0.882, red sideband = 0.929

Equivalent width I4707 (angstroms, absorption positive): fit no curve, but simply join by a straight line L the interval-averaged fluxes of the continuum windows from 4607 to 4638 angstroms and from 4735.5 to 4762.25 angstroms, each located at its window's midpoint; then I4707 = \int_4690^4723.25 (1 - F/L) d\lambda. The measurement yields 1.7 angstroms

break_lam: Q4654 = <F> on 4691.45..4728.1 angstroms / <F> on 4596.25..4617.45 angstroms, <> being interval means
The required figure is 1.01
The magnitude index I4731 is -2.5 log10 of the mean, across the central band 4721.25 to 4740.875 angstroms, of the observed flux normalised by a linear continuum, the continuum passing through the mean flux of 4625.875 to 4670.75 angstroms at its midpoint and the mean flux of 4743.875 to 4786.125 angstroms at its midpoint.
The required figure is 0.05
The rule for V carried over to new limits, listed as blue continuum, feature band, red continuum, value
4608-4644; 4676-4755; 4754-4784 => 2.00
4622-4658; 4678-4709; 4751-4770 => 0.97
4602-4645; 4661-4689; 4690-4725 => 0.26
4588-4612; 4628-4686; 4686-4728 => -1.18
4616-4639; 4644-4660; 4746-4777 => 0.54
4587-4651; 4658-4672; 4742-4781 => 0.32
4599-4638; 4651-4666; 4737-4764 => -0.08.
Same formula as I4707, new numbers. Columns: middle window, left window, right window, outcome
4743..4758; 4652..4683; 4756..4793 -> -0.8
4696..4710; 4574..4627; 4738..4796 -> 0.6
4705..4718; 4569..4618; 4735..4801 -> 0.6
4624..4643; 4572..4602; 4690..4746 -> -0.9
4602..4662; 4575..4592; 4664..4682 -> -2.2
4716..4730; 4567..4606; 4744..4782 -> 0.4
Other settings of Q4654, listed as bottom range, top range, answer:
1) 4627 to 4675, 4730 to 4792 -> 1.02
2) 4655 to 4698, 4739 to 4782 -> 1.04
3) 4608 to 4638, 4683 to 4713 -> 0.95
